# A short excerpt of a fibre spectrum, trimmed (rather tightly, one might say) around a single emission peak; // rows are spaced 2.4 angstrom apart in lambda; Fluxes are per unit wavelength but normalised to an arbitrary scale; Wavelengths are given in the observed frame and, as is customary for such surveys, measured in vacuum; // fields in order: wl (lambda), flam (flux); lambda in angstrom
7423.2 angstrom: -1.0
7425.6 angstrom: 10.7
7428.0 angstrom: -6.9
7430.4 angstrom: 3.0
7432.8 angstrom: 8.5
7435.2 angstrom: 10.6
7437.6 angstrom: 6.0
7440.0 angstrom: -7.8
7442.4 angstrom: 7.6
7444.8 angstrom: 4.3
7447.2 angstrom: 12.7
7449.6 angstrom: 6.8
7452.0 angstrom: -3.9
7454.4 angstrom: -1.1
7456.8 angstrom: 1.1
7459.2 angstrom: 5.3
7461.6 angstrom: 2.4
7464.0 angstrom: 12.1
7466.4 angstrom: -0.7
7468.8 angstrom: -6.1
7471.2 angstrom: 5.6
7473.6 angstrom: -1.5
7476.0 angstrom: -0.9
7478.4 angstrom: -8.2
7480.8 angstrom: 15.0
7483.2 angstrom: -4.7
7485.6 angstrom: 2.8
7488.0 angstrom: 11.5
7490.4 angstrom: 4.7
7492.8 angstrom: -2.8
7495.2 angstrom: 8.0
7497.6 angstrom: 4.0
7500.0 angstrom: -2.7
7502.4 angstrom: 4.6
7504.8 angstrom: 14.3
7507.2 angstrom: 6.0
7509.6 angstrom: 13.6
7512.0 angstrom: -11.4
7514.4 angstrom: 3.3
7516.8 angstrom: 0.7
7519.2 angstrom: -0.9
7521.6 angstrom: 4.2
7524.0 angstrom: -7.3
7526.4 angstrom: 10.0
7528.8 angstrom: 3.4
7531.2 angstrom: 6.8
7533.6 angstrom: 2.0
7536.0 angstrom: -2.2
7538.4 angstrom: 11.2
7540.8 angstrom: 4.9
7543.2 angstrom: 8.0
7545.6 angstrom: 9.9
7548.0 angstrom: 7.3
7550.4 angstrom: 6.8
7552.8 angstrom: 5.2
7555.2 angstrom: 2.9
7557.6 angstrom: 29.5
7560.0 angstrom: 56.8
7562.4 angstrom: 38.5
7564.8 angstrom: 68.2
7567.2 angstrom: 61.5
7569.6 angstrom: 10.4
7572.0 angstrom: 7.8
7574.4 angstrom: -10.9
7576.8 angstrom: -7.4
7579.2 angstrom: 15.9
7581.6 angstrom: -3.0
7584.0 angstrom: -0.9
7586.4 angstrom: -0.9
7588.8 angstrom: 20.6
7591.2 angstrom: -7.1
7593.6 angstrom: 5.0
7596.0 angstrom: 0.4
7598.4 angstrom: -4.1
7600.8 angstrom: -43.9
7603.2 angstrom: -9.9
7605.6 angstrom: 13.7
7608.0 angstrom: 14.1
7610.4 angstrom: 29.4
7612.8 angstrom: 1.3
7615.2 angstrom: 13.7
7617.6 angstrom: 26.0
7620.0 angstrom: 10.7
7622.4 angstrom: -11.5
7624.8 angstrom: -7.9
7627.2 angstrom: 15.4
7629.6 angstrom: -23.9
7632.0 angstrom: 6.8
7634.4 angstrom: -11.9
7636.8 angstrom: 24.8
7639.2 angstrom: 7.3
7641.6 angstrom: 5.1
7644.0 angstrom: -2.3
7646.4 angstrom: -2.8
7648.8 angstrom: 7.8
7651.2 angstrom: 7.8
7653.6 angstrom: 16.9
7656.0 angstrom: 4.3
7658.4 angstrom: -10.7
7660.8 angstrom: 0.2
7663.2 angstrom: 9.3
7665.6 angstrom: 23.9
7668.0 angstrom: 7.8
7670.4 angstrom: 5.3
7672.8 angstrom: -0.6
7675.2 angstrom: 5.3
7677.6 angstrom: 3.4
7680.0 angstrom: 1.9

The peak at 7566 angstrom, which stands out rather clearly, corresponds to [O II]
